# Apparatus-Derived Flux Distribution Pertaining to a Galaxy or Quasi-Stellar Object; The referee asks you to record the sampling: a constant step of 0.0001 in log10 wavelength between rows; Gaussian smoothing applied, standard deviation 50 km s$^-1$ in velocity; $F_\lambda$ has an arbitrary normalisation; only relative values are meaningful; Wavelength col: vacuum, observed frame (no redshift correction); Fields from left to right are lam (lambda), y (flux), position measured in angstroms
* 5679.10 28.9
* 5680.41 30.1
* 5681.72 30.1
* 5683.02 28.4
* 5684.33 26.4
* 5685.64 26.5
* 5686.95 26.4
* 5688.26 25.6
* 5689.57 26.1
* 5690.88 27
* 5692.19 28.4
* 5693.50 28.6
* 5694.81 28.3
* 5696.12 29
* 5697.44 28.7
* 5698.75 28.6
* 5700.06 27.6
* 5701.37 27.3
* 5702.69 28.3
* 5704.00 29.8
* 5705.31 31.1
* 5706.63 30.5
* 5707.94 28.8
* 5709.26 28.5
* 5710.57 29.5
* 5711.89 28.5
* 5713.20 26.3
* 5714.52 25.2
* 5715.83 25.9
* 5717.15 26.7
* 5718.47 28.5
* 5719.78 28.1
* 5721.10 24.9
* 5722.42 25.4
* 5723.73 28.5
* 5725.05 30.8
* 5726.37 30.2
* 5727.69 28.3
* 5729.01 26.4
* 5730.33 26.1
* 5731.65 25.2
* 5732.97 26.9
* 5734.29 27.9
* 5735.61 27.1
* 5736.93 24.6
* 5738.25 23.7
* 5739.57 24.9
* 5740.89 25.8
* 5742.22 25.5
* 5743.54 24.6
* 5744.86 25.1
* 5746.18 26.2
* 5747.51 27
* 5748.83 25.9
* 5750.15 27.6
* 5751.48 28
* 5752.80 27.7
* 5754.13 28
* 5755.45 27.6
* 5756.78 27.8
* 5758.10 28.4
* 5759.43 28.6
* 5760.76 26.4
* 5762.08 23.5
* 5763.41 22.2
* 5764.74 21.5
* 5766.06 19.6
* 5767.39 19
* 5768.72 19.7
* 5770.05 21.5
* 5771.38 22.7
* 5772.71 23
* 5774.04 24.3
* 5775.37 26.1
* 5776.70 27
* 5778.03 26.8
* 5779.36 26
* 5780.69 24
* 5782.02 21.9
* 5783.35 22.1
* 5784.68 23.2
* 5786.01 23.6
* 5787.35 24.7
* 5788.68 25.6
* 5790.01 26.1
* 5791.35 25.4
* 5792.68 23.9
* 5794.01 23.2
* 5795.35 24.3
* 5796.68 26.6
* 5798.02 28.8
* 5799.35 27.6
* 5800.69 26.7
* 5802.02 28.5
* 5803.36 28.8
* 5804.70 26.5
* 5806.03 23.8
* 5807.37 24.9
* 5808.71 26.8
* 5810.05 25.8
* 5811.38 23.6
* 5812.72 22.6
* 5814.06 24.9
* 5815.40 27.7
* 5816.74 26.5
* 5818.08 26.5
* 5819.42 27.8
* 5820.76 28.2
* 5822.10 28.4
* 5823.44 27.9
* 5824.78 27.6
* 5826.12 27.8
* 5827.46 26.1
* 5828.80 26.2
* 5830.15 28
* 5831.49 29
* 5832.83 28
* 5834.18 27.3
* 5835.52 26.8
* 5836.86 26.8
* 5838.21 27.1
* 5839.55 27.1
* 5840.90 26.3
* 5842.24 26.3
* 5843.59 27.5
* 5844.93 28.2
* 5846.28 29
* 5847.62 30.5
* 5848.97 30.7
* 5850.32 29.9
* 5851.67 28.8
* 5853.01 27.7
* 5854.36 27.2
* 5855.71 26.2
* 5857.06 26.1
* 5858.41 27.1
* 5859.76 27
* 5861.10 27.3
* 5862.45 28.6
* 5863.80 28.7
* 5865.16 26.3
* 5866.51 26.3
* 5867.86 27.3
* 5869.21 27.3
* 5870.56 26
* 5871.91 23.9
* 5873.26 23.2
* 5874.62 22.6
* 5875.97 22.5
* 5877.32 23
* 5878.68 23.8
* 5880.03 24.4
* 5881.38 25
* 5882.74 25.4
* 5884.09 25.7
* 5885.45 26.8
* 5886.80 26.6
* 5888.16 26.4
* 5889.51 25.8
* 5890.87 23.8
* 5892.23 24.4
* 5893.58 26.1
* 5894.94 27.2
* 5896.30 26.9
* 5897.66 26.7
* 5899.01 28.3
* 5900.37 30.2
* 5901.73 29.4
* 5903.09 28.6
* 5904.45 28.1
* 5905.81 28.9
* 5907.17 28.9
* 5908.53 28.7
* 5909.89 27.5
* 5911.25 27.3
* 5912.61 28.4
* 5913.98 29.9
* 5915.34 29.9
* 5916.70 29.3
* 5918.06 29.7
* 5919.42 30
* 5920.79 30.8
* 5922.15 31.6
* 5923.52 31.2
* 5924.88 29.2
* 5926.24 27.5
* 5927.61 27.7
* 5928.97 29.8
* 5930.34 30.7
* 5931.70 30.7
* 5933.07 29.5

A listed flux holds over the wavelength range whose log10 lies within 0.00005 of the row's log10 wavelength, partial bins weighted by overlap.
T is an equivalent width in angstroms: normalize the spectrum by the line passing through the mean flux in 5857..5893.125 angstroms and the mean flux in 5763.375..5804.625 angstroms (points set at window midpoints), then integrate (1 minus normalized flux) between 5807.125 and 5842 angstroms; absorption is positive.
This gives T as -2.6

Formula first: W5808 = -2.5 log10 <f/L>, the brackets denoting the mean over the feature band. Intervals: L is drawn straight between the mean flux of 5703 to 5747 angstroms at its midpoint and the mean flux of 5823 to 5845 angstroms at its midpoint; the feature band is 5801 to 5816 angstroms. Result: 0.06 mag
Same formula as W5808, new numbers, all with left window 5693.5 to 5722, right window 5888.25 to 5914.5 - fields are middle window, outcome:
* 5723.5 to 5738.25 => 0.03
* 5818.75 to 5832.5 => 0.00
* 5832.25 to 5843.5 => 0.03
